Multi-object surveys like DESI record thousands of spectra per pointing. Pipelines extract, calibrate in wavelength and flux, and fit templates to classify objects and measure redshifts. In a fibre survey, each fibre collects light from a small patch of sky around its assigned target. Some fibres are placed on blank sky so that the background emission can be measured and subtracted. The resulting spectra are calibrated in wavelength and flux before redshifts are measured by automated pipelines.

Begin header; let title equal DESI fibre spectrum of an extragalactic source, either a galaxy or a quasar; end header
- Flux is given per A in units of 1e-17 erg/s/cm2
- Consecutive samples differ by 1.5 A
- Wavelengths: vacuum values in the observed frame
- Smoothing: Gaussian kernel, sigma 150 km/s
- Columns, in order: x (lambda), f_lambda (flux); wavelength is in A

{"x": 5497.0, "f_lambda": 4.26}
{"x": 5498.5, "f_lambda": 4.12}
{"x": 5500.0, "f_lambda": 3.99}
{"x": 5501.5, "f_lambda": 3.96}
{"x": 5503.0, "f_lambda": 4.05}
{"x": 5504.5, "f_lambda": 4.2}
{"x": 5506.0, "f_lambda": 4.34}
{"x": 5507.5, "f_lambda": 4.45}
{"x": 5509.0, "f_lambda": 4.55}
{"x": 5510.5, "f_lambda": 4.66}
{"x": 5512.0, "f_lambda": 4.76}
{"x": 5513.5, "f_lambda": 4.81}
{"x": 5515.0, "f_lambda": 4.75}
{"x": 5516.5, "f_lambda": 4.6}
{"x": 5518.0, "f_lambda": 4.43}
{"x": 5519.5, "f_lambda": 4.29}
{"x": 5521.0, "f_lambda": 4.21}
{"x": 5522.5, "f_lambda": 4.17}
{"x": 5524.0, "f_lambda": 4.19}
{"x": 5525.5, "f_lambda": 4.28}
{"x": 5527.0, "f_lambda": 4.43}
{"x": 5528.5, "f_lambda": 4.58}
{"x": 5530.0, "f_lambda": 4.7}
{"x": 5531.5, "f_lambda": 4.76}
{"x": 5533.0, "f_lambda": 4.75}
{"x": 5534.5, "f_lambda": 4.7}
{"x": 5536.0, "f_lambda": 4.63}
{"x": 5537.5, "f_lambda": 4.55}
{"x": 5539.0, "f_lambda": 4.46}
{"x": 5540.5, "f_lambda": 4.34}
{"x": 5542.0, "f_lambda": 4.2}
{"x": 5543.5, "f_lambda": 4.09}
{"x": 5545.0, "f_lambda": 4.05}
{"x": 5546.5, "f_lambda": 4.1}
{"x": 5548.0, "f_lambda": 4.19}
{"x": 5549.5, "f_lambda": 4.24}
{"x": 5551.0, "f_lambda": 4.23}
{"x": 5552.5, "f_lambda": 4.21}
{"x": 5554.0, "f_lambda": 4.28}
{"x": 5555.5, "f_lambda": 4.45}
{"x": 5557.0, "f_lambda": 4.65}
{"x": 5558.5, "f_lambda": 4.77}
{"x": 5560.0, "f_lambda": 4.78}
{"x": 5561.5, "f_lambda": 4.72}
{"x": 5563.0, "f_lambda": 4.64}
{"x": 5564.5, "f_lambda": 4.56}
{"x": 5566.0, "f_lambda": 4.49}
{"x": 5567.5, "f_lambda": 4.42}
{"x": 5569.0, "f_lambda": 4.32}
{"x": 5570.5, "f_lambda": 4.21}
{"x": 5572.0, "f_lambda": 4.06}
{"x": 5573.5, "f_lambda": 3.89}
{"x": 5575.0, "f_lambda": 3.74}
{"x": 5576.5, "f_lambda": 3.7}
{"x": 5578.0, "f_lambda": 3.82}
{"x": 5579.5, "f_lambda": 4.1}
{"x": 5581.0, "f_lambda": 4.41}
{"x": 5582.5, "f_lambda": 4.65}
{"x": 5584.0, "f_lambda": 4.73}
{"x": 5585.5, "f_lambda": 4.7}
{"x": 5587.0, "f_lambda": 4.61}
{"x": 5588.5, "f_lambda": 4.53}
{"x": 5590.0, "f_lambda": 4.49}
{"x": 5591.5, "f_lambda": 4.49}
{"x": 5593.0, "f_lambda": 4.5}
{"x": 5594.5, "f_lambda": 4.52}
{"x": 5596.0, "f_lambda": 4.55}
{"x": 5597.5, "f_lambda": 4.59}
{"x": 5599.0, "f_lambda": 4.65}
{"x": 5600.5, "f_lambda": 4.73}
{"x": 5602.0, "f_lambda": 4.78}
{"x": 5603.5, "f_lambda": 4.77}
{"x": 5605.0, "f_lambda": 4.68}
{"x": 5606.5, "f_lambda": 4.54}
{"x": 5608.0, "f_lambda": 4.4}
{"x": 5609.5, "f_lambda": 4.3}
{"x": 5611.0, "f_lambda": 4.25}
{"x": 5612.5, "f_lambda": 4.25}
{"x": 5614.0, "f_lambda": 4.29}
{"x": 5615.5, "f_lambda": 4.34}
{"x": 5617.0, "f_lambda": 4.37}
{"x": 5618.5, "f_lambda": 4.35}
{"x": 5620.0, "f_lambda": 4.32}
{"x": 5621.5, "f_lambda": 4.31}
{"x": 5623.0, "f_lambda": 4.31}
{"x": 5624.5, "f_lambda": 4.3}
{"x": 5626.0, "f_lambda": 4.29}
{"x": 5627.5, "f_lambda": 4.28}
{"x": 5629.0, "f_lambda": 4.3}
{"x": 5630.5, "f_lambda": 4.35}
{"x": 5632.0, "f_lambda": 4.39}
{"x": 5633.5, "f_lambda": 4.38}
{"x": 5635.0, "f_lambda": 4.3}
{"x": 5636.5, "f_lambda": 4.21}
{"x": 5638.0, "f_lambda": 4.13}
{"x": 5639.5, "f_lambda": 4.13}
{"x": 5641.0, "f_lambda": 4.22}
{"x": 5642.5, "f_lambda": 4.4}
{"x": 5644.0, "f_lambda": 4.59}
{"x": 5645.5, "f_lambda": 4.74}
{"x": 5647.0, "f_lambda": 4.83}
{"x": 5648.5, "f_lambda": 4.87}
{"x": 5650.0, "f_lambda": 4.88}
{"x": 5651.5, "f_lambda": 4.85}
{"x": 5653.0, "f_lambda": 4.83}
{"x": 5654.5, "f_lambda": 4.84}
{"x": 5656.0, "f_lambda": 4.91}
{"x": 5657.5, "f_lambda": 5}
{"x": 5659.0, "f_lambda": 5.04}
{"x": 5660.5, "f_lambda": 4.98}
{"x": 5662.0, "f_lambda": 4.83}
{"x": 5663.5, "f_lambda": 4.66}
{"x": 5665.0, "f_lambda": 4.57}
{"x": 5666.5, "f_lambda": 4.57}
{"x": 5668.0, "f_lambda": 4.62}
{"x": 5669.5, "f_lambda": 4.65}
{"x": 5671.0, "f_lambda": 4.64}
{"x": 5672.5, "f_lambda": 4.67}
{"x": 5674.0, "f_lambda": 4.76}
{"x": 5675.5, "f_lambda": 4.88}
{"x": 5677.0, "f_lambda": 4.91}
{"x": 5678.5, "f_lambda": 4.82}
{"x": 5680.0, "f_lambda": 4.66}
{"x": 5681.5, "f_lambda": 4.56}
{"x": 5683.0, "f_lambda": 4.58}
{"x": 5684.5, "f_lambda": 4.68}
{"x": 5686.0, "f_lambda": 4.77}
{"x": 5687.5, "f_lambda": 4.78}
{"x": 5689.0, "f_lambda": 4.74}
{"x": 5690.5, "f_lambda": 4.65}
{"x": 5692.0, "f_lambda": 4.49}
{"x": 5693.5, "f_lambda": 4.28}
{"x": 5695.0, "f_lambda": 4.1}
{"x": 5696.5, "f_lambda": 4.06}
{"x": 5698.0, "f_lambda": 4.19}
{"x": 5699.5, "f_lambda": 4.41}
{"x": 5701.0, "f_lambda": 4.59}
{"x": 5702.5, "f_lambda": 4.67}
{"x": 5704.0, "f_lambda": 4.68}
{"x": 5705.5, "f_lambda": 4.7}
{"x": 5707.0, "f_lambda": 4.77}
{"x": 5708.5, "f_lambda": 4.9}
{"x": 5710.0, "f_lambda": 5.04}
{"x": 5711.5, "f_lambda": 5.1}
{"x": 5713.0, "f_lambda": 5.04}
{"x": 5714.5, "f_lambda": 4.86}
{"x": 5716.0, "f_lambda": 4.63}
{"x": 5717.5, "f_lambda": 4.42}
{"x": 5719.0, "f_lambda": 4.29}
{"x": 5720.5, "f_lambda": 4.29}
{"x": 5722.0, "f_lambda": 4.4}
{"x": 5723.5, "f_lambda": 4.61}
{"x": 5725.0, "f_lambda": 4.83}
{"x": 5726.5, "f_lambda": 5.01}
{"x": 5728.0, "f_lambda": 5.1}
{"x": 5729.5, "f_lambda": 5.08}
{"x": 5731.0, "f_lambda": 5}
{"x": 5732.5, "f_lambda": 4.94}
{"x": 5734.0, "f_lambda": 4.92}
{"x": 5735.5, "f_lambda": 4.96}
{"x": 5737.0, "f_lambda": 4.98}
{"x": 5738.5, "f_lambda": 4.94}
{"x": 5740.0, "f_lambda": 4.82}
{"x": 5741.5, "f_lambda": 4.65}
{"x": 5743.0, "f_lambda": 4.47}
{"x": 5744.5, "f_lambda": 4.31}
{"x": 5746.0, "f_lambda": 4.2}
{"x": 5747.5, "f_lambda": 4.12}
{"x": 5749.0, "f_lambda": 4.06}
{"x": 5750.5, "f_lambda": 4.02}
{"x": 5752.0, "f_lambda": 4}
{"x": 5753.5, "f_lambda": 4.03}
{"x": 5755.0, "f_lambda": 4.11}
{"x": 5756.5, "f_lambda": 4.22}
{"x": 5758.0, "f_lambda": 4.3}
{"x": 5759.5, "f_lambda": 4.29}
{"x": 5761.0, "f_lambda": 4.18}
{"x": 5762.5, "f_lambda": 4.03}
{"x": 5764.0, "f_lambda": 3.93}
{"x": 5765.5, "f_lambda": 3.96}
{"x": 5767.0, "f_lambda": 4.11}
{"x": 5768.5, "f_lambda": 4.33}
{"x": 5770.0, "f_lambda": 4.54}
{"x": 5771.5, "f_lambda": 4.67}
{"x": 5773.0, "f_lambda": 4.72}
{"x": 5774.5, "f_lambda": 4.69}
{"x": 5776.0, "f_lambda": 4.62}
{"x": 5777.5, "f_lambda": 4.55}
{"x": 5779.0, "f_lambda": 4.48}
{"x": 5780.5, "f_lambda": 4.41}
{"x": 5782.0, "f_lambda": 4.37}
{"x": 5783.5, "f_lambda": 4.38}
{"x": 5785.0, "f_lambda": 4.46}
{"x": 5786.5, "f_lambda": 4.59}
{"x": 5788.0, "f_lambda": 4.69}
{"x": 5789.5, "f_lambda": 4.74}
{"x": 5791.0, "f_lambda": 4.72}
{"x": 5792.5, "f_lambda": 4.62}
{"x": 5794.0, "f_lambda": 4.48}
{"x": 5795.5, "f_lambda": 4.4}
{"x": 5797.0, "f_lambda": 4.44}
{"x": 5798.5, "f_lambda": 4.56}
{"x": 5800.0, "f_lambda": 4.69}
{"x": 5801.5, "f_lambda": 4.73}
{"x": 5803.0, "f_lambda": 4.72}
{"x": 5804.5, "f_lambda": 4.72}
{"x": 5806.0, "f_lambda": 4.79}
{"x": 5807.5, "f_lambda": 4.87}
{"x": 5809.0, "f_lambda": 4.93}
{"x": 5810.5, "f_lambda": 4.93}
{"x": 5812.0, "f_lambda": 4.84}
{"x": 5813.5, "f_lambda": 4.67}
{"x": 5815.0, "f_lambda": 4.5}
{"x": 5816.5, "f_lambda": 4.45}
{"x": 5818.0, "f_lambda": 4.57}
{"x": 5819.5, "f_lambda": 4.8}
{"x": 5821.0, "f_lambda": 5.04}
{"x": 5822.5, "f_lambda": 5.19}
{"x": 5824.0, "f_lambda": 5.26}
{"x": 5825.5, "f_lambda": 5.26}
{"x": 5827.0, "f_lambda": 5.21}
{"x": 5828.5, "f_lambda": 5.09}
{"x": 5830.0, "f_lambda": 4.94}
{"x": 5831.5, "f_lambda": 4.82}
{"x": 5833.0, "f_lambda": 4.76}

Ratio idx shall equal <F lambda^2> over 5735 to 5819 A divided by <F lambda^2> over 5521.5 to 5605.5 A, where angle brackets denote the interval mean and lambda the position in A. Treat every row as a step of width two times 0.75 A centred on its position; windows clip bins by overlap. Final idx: 1.09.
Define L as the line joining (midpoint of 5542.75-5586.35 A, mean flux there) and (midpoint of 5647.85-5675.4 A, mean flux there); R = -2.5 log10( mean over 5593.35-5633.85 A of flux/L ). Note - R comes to 0.03 mag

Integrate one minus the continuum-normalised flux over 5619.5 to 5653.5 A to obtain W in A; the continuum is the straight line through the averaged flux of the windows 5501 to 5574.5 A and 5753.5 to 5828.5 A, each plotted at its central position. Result 0.3 A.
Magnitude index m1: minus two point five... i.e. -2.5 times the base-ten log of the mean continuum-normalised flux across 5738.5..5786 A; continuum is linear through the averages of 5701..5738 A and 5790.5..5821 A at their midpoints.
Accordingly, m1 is 0.10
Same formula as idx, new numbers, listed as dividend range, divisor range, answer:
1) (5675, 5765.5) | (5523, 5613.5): 1.09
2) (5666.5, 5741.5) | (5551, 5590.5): 1.13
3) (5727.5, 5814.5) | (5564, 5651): 1.09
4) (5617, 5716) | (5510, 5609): 1.08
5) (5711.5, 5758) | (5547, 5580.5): 1.13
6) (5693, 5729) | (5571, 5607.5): 1.09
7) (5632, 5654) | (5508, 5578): 1.07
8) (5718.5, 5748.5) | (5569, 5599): 1.14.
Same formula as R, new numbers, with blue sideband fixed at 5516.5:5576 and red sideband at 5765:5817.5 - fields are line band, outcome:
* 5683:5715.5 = -0.032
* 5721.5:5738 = -0.085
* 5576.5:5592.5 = -0.002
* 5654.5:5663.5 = -0.103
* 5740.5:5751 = 0.065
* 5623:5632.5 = 0.033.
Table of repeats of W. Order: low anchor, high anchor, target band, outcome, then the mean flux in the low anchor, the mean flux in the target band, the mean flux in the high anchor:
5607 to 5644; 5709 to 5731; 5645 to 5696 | -2.2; 4.31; 4.72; 4.77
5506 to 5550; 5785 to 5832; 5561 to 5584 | 1.2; 4.44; 4.26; 4.78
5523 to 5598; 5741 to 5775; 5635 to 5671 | -2.7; 4.4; 4.66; 4.25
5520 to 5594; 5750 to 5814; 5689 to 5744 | -3.0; 4.38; 4.69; 4.48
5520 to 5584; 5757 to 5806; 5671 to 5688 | -1.2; 4.35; 4.73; 4.48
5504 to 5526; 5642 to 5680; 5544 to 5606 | 2.3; 4.45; 4.41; 4.77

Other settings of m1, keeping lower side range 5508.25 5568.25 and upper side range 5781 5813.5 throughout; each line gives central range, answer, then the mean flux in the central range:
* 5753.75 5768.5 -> 0.122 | 4.13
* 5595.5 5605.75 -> -0.040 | 4.68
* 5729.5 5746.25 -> -0.039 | 4.78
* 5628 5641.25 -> 0.065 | 4.27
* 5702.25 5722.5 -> -0.027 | 4.7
